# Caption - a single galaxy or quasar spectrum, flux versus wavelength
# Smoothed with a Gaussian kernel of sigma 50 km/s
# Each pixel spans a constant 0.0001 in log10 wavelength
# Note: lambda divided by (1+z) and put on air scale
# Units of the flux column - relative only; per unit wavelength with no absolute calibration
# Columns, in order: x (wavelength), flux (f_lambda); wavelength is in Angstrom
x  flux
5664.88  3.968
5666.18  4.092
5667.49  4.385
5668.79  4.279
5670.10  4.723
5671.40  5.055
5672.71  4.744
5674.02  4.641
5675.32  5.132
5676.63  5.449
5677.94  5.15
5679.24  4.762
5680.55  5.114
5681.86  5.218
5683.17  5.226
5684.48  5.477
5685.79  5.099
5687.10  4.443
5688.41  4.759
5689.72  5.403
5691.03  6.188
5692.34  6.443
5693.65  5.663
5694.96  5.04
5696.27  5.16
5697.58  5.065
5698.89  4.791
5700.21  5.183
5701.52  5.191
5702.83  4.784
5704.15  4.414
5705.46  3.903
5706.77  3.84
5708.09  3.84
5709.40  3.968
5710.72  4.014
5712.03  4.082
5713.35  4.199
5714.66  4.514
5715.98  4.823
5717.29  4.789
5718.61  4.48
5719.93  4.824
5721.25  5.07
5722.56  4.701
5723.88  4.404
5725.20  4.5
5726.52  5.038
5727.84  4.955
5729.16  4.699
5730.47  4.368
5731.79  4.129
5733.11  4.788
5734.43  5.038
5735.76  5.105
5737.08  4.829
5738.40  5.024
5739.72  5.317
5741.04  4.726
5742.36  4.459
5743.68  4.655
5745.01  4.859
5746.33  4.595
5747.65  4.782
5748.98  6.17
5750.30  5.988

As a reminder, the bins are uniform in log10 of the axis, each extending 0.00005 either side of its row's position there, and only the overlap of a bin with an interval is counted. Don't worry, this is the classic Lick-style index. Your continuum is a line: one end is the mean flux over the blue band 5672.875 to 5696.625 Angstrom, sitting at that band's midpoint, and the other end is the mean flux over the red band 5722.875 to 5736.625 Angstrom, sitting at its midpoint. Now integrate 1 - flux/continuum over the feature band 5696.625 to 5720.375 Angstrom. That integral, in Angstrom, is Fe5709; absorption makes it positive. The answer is 2.23 Angstrom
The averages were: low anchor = 5.23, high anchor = 4.7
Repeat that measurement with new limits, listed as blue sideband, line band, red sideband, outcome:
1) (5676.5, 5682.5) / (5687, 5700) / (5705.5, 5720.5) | -1.53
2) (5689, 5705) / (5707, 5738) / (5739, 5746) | 2.65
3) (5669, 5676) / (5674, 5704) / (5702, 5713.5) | -4.66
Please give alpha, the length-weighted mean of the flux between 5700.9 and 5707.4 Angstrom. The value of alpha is 4.43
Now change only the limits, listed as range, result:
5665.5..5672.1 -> 4.51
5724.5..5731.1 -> 4.71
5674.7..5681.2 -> 5.12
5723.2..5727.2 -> 4.64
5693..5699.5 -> 5.15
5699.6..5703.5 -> 5.05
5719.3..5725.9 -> 4.7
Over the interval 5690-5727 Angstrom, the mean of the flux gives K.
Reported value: 4.75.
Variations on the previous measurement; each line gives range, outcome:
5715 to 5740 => 4.77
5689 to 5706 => 5.18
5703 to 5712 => 4.04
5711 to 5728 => 4.62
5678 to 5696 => 5.29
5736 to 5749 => 4.89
